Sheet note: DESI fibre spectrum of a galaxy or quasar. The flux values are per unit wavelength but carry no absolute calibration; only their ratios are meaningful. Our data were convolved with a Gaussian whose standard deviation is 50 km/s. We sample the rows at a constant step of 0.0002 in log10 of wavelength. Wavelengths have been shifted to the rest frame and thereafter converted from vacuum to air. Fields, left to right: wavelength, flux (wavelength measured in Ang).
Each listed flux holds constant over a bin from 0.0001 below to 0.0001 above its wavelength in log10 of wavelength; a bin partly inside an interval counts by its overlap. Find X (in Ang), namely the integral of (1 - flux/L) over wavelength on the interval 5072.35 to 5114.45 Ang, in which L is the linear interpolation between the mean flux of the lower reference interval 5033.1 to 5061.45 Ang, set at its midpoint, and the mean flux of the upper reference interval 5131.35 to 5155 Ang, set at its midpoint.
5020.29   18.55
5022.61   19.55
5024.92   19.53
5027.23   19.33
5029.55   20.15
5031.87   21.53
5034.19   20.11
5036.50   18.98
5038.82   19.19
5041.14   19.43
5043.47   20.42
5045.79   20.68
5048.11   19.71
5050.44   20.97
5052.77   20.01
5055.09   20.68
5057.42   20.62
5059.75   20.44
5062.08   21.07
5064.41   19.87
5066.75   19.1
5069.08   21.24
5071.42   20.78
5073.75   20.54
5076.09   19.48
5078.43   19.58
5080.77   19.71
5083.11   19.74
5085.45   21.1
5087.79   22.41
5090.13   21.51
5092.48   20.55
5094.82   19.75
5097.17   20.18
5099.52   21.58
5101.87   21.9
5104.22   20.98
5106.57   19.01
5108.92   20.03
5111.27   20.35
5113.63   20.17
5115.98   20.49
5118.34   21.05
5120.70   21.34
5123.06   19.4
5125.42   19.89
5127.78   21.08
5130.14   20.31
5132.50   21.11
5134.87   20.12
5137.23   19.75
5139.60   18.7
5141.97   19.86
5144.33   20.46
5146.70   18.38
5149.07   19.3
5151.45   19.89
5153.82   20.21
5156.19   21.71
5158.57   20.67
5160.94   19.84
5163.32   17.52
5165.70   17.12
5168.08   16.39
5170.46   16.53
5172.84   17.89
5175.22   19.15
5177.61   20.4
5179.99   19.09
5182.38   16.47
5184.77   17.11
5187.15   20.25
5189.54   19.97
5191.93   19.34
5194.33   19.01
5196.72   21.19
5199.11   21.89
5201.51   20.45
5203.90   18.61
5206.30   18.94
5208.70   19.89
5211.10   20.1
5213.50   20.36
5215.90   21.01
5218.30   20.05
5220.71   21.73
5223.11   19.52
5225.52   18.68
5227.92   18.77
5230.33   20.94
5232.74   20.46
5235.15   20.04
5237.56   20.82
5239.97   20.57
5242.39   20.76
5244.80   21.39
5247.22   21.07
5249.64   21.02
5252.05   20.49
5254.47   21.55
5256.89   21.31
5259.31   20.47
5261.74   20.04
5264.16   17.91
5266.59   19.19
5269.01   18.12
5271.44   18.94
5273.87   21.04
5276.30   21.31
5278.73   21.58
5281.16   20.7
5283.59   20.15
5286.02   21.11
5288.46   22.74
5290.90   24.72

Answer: -1.1 Ang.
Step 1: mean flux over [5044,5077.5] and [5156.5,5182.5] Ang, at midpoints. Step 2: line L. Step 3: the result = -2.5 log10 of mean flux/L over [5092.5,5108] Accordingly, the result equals -0.05 mag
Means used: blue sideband 20.4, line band 20.6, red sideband 18.5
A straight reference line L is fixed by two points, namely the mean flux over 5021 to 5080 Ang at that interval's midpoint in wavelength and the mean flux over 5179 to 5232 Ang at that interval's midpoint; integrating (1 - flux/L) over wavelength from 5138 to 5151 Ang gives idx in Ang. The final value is 0.31 Ang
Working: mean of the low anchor 20.1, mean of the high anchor 19.7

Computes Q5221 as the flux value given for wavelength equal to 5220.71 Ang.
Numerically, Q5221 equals 21.73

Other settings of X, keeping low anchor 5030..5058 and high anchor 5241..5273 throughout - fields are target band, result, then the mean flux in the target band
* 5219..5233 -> 0.1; 20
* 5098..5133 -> -0.7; 20.6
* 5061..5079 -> 0.0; 20.2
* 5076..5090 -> -0.2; 20.5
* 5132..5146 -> 0.2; 19.9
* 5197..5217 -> 0.0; 20.2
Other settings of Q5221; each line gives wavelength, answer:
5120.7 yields 21.34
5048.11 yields 19.71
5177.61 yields 20.4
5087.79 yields 22.41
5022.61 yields 19.55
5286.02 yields 21.11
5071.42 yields 20.78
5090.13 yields 21.51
